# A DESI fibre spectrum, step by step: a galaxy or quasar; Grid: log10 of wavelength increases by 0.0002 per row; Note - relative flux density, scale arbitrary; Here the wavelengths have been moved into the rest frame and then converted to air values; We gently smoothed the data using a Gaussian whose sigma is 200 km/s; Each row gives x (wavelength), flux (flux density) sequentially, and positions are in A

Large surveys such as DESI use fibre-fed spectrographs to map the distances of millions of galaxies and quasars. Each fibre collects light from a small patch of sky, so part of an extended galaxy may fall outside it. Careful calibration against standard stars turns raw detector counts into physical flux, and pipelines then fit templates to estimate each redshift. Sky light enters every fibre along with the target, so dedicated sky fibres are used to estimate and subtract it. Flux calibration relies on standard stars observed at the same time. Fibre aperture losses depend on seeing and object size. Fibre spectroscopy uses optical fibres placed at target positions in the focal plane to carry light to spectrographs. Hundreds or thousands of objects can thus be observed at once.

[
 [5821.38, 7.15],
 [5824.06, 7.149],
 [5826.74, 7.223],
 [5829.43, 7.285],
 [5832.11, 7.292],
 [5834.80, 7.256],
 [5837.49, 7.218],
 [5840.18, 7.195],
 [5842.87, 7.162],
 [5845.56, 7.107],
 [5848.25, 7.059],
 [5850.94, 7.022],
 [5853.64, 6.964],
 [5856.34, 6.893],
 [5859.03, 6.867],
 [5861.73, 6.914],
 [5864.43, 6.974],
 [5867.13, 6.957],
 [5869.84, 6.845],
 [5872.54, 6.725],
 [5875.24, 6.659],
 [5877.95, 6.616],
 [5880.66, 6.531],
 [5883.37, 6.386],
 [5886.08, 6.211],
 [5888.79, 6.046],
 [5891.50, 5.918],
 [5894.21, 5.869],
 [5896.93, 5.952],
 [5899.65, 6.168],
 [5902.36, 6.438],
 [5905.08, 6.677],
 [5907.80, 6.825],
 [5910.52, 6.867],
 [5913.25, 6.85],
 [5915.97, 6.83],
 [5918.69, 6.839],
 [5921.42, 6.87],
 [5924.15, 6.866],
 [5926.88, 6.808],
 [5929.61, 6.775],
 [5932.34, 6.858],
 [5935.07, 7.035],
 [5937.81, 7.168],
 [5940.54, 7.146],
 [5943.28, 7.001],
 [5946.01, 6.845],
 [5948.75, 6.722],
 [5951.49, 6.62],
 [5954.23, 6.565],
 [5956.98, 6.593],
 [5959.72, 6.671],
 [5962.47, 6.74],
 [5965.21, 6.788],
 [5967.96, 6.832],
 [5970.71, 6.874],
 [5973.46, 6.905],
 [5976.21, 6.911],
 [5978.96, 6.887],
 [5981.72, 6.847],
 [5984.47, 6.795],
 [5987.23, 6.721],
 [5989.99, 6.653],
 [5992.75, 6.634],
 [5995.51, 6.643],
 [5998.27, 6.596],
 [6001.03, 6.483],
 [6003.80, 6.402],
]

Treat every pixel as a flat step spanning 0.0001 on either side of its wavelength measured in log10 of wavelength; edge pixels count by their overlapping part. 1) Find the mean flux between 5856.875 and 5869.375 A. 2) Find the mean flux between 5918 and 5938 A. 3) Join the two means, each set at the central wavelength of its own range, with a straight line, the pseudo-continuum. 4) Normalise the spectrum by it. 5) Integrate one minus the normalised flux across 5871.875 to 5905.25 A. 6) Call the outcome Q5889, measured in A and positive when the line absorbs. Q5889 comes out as 2.9 A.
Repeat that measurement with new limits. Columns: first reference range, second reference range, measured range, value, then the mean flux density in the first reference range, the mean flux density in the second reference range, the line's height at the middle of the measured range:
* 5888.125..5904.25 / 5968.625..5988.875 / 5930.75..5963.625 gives -1.4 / 6.09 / 6.84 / 6.56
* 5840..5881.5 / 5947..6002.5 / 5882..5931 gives 2.3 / 6.9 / 6.72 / 6.83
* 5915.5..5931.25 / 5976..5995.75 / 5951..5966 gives 0.3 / 6.83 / 6.76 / 6.79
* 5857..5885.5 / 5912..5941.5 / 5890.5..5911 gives 1.5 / 6.74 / 6.91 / 6.83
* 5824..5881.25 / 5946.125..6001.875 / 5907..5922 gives 0.0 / 7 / 6.73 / 6.86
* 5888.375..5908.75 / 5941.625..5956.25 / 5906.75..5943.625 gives -2.3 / 6.24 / 6.75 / 6.51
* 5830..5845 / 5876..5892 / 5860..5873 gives -0.5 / 7.22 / 6.32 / 6.66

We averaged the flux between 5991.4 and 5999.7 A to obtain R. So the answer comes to 6.63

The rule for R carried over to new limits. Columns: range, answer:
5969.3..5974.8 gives 6.89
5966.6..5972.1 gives 6.85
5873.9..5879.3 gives 6.63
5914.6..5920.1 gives 6.84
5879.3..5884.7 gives 6.45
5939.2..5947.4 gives 7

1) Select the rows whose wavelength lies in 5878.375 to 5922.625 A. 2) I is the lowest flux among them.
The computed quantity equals 5.869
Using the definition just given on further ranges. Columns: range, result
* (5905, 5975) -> 6.565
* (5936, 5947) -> 6.845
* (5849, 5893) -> 5.918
